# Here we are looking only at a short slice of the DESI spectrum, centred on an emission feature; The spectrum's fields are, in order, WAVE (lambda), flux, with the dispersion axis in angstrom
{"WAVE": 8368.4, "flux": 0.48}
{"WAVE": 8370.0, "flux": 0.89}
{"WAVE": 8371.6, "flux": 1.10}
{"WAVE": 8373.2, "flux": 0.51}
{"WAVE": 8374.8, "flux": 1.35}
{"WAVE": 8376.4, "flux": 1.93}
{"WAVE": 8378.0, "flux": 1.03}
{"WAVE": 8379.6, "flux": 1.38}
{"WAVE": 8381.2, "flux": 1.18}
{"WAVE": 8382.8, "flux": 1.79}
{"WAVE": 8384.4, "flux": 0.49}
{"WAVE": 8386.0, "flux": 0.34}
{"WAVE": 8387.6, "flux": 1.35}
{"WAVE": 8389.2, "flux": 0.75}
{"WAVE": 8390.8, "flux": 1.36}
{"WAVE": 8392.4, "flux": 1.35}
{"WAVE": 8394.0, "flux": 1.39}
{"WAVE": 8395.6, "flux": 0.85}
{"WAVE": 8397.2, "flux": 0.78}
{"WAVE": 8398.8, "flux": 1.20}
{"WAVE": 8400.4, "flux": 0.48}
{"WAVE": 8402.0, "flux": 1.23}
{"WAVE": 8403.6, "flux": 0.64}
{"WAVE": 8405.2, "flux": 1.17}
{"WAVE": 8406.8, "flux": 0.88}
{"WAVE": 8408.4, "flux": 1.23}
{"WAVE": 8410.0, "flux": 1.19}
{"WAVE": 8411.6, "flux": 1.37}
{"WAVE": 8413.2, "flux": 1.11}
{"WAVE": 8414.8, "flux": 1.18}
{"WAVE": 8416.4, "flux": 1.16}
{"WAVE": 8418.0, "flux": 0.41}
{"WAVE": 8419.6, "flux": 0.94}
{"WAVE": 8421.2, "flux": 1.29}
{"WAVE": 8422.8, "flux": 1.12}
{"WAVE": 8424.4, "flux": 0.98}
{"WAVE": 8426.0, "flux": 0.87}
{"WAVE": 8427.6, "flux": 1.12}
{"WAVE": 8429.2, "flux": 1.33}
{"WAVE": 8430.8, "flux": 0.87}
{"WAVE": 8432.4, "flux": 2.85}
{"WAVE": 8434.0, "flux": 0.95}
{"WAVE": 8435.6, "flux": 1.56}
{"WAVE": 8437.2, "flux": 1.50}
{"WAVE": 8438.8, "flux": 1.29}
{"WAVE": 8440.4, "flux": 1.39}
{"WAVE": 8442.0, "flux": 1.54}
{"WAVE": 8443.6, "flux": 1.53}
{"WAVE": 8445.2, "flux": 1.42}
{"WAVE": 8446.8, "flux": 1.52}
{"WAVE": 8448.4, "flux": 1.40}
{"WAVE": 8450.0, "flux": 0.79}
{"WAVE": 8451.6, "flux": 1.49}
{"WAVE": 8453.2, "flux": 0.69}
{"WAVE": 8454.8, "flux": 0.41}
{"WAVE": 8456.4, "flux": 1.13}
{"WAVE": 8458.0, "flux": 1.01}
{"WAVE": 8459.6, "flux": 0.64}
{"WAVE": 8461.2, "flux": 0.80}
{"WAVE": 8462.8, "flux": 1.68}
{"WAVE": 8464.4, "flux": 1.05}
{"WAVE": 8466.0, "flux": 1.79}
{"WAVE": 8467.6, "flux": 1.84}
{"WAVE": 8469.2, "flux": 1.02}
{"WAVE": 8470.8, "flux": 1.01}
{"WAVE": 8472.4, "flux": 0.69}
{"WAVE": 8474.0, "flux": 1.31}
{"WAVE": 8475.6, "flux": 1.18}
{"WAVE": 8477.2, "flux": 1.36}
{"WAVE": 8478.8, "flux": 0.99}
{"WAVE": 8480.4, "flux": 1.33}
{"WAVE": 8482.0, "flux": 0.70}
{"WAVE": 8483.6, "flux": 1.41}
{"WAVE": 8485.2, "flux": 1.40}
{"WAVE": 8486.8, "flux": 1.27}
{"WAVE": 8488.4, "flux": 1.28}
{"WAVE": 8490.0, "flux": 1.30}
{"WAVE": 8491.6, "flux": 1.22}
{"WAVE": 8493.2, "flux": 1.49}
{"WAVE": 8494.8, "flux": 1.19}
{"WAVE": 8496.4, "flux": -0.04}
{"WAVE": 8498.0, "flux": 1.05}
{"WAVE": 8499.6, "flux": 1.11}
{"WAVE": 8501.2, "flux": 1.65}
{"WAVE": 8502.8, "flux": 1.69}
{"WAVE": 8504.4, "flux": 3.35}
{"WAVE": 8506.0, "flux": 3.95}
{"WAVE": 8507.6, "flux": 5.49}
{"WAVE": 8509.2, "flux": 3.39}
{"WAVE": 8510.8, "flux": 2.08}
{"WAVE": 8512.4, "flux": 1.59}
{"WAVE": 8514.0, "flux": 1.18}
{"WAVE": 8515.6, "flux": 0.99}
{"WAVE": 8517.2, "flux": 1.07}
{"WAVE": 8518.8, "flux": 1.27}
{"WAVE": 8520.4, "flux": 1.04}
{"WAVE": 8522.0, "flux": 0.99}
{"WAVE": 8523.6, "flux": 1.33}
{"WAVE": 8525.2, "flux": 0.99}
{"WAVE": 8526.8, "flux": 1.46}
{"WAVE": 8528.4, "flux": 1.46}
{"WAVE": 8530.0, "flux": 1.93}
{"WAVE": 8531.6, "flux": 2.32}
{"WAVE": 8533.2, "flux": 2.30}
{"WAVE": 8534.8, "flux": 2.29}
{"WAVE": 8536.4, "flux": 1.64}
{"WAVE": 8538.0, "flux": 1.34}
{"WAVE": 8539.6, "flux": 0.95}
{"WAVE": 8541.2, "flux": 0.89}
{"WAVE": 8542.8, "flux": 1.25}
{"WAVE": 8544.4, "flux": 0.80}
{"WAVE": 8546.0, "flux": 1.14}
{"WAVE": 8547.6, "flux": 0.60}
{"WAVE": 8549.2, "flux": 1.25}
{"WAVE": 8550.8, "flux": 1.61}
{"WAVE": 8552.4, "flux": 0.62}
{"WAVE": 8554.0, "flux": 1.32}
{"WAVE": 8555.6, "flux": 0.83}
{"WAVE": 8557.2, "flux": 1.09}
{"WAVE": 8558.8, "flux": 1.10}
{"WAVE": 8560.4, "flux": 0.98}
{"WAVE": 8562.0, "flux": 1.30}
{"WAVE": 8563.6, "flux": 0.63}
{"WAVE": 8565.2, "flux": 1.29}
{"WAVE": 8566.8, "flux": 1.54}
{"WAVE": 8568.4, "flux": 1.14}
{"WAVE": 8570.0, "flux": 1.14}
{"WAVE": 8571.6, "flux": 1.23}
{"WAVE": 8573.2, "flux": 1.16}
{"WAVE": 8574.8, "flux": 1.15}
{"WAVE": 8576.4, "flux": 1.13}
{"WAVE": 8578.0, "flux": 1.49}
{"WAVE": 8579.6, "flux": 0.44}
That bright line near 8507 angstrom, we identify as H-alpha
